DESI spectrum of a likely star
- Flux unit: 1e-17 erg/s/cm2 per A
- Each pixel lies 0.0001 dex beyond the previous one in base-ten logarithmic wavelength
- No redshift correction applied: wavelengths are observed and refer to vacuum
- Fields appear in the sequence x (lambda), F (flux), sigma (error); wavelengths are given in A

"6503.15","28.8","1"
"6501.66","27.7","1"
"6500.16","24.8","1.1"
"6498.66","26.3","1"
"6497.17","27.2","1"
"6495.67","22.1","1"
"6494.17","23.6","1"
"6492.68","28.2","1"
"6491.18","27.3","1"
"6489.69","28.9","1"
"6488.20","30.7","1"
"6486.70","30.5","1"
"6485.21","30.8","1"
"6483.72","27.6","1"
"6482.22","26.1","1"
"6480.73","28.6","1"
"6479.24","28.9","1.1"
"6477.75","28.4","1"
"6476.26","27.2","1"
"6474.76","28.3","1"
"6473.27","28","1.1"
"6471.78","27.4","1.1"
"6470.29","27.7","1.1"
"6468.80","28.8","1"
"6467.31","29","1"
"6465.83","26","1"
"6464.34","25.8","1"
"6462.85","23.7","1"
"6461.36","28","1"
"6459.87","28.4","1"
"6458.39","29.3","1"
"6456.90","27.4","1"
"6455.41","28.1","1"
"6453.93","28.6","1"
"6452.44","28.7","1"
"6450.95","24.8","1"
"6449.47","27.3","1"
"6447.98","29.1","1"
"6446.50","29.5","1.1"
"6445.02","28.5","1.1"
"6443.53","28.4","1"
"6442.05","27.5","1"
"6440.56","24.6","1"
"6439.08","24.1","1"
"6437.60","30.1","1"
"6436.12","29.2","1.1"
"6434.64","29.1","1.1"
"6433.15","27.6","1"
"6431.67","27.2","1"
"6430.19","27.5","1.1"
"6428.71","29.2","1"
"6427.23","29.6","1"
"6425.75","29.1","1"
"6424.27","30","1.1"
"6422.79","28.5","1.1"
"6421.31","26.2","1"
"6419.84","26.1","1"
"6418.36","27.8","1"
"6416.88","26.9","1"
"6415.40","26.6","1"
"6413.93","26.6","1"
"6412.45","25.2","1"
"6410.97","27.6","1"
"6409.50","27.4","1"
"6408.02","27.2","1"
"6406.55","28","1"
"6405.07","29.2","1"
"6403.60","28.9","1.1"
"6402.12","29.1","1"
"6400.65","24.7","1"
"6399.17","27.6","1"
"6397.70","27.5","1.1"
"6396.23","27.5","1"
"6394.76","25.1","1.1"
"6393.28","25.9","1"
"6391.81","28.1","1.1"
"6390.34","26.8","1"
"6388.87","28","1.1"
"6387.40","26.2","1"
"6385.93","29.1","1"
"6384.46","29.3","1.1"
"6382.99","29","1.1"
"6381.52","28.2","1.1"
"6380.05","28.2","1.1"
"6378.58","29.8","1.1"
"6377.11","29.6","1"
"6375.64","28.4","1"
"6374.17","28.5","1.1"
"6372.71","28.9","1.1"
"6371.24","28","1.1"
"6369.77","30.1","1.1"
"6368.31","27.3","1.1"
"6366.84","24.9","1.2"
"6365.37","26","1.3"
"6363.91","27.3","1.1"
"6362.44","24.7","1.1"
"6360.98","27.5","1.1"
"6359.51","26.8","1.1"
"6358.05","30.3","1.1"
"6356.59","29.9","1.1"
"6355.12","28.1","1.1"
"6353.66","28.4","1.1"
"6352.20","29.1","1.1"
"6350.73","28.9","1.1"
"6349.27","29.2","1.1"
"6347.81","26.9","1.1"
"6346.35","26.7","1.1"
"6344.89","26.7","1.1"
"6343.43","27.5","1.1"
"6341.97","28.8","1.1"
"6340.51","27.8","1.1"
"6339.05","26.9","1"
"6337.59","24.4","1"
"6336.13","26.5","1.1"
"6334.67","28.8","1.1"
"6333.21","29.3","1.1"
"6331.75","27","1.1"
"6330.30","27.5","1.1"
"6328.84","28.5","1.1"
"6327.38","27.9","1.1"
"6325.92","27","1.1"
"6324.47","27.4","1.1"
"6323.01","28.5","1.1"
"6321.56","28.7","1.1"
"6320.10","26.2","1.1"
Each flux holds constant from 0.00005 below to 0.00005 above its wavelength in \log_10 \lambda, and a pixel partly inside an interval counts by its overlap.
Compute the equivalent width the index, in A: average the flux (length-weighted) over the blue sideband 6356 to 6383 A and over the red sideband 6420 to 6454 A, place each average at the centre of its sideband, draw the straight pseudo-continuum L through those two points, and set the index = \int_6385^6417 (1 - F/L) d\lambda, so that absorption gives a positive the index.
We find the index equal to 0.9 A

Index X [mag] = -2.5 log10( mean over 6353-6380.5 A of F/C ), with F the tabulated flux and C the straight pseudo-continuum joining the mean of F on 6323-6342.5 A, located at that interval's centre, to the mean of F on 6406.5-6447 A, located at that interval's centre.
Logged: -0.02 mag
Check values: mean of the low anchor 27.5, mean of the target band 28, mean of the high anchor 27.7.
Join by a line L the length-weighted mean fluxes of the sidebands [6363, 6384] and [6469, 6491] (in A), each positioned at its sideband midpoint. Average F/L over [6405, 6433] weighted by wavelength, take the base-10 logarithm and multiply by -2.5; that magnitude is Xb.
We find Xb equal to 0.02 mag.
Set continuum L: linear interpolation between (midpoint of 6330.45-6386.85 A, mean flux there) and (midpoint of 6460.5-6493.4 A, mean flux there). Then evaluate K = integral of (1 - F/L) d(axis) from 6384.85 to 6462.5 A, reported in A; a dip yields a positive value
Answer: 0.9 A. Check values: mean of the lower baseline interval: 28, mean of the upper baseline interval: 28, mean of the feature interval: 27.7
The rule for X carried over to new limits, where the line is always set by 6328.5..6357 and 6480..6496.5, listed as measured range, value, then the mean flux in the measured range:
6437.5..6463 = 0.00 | 27.6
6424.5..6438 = -0.04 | 28.7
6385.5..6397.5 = 0.03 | 27.1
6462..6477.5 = 0.02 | 27.2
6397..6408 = 0.00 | 27.8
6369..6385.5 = -0.04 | 28.9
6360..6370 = 0.05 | 26.7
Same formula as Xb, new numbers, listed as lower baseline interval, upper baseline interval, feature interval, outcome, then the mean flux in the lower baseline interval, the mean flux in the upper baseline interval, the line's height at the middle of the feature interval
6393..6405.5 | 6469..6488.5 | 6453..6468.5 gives 0.026 mag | 27.3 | 28.4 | 28.2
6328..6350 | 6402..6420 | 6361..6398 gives -0.010 mag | 27.5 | 27.4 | 27.4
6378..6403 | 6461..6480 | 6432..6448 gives -0.014 mag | 27.6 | 27.5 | 27.5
